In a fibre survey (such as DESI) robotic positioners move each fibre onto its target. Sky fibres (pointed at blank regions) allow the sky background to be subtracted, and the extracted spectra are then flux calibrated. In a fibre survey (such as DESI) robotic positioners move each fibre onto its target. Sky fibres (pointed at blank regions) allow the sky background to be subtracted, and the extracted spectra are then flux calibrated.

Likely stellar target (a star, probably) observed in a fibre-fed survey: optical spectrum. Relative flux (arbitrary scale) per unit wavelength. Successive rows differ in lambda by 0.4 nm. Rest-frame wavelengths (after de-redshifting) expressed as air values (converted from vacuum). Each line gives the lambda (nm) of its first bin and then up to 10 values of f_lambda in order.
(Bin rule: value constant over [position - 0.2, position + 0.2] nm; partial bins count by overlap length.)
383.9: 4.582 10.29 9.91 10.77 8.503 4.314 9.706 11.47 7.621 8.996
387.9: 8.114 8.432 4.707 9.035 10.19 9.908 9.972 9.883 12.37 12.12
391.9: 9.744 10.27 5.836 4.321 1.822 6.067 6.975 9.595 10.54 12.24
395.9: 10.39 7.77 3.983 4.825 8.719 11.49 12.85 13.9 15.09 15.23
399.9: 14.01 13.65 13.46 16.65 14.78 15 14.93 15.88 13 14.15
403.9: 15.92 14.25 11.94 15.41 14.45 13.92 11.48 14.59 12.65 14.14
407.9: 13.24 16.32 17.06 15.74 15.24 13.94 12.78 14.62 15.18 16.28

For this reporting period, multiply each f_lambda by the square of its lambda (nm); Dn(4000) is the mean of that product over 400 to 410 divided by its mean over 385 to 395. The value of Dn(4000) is 1.85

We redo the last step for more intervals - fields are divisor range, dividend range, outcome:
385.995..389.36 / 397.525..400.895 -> 1.70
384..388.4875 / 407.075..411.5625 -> 1.88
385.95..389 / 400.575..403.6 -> 1.93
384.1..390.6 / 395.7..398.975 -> 1.11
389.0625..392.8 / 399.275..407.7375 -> 1.51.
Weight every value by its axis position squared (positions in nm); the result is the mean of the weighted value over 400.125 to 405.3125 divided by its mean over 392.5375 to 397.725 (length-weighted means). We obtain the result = 2.1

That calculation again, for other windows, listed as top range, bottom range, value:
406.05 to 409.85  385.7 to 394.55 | 1.91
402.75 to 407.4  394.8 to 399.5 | 1.39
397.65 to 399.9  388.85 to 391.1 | 1.44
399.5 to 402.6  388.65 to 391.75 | 1.55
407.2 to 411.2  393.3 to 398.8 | 1.84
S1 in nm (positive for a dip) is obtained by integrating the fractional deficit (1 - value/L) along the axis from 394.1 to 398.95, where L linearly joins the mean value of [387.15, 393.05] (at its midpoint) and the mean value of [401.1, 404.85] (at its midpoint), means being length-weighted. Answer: 0.97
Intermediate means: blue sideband 9.09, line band 9.5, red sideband 14.6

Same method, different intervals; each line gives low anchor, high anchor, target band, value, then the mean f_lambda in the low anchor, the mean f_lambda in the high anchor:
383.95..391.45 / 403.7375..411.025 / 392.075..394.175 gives 0.95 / 9.09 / 14.3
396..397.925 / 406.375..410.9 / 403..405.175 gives -0.46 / 7.14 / 14.5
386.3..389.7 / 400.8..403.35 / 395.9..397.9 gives 0.85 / 8.64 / 15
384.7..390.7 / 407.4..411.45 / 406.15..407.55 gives 0.10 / 8.78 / 14.9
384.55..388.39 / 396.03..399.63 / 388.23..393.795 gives 0.56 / 8.78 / 10.3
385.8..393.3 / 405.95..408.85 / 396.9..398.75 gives 0.21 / 8.85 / 14.1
